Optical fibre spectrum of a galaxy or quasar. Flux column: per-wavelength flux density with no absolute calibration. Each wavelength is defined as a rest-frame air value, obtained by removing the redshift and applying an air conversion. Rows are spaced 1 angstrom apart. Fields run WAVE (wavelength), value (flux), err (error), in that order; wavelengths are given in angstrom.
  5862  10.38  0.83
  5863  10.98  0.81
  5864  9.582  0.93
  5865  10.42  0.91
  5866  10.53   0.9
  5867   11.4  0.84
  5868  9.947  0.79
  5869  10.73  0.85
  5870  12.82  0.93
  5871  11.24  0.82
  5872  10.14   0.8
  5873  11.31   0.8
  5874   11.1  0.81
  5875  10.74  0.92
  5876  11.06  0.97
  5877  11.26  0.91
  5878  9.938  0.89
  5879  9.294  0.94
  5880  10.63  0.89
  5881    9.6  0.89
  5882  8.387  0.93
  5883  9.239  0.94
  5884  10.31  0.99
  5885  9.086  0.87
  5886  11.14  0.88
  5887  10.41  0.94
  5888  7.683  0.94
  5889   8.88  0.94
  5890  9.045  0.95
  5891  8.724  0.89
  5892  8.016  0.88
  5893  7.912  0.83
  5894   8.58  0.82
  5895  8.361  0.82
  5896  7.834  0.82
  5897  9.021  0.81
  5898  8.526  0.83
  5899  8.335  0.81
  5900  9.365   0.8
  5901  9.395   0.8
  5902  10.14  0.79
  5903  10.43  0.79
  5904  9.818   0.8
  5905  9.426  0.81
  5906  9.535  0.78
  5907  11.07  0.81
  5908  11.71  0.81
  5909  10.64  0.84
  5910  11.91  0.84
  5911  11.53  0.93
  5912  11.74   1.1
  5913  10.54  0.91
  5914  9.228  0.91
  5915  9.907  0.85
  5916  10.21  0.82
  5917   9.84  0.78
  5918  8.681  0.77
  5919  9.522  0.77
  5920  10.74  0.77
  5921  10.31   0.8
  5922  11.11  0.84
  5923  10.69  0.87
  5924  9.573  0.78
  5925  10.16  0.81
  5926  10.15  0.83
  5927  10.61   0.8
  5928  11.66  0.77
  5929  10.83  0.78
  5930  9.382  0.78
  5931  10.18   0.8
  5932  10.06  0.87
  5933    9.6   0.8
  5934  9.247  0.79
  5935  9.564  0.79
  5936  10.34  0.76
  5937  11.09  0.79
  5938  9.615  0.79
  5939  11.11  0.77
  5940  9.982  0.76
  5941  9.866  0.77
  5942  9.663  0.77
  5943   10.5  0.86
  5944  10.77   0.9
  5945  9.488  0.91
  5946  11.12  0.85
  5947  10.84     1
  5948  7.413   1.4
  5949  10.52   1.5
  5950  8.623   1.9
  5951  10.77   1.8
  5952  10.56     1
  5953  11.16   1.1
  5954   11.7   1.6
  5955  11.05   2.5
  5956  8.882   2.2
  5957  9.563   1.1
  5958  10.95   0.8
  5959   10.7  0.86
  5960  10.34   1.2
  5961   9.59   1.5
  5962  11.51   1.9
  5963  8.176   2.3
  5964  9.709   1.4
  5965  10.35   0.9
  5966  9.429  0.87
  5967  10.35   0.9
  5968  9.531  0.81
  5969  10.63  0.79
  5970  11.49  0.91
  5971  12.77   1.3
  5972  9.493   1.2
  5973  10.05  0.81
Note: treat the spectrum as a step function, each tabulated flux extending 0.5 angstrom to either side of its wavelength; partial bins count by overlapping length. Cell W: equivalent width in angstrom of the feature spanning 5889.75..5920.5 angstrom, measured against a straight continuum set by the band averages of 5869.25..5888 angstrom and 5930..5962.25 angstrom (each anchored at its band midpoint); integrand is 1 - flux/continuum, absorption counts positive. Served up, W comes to 1.8 angstrom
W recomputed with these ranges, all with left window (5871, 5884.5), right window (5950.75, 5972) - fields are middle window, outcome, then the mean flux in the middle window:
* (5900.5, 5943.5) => 0.34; 10.3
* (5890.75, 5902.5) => 1.85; 8.68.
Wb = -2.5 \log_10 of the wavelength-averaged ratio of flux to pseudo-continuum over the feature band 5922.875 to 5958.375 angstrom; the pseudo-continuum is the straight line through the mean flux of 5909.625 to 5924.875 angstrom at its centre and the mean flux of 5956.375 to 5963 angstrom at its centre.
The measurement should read 0.01 mag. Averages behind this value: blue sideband 10.4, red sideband 10.2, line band 10.2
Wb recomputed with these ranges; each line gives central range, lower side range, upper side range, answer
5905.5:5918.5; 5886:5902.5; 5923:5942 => -0.115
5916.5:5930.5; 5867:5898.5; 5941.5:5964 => -0.026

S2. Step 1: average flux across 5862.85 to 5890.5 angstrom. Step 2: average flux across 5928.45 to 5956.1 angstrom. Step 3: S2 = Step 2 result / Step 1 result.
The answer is 1.0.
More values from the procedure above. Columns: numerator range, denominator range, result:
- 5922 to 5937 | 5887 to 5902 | 1.18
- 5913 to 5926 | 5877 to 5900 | 1.10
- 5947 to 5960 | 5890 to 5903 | 1.16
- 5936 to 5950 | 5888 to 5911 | 1.07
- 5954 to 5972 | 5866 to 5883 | 0.98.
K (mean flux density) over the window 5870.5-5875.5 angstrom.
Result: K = 10.9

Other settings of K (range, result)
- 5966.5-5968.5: 9.94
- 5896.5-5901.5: 8.93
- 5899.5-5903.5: 9.83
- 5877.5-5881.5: 9.87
